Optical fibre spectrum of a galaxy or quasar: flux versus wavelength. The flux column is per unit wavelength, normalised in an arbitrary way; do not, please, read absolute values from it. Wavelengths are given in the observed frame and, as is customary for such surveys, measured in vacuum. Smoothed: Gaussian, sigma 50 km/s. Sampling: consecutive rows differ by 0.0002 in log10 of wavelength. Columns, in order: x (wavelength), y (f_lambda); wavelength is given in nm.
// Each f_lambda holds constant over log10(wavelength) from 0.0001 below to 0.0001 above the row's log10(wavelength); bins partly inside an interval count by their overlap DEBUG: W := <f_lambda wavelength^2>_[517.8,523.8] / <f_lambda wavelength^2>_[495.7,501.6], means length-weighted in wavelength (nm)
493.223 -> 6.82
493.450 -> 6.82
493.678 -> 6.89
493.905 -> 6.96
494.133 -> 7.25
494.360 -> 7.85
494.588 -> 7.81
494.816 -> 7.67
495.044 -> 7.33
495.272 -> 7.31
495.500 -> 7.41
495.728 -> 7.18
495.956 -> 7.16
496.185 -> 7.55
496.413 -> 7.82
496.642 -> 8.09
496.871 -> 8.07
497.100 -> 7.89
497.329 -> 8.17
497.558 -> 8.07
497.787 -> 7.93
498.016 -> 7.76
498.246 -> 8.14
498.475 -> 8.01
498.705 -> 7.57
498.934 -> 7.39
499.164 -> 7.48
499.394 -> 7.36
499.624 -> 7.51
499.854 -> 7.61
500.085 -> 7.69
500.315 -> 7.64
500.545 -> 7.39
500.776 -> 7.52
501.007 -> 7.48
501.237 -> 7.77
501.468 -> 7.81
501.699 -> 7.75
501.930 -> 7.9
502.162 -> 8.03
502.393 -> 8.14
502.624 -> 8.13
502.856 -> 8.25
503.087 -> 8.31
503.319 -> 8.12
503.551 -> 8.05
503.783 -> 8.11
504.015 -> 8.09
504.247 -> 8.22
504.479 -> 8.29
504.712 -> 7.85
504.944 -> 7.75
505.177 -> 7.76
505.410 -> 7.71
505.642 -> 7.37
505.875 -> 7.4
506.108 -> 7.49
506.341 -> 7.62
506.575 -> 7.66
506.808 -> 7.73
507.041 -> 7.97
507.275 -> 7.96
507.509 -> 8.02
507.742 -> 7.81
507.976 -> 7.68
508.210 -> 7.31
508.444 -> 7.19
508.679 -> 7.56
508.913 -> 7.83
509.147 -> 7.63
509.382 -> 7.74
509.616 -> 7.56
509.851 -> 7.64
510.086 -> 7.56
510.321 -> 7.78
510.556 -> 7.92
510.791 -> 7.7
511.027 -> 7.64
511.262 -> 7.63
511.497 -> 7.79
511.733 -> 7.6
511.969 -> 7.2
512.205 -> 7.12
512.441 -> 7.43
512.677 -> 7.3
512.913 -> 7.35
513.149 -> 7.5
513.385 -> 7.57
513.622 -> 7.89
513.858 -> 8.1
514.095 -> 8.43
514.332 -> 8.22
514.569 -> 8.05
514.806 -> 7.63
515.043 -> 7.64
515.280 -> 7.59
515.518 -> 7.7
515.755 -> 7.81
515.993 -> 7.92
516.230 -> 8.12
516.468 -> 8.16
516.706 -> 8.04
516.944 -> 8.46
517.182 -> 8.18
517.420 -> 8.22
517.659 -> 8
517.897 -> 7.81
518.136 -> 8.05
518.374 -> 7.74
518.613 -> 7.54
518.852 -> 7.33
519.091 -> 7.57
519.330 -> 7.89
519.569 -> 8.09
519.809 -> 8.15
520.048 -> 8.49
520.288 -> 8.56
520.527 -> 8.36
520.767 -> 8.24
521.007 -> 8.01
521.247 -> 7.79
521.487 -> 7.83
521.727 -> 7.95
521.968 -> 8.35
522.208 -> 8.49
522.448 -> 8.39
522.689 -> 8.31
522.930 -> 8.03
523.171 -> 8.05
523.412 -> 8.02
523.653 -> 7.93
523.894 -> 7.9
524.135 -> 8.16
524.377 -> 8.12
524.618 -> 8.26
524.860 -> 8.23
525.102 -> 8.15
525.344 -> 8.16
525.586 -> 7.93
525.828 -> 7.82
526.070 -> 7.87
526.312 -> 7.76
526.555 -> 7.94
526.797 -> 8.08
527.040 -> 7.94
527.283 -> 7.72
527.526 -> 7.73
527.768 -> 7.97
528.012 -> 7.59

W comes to 1.14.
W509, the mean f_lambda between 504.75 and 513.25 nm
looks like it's 7.61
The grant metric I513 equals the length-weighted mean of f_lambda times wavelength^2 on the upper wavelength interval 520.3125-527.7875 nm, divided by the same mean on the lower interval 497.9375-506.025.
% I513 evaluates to 1.1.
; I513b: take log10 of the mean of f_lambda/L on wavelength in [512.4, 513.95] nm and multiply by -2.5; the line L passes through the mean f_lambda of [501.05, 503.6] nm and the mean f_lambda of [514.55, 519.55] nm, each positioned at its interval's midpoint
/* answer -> 0.04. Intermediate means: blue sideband 8.01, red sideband 7.88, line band 7.6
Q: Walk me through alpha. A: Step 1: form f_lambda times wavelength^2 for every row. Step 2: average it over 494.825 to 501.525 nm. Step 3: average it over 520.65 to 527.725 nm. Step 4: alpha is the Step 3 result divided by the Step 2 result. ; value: 1.16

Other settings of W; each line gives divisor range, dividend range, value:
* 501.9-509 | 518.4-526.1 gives 1.10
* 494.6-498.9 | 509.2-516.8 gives 1.07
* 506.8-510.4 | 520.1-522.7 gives 1.12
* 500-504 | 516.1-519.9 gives 1.07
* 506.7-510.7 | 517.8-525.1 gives 1.10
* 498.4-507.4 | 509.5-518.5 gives 1.04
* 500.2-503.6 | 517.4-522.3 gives 1.09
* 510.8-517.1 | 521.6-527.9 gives 1.08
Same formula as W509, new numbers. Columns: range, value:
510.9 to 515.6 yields 7.67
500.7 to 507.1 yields 7.87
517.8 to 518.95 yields 7.7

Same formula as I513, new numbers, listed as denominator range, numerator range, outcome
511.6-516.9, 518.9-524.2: 1.08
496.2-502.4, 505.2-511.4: 1.02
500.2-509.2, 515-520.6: 1.08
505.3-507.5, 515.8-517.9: 1.10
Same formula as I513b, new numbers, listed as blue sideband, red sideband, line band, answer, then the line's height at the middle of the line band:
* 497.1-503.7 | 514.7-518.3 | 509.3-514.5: 0.03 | 7.92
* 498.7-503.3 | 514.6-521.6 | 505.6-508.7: 0.03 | 7.83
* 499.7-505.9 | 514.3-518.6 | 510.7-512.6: 0.06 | 7.92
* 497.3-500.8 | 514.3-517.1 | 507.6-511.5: 0.03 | 7.85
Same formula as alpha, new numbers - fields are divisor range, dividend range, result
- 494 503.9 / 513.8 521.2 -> 1.11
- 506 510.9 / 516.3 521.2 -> 1.09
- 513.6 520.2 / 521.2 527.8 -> 1.04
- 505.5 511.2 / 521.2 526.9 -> 1.12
